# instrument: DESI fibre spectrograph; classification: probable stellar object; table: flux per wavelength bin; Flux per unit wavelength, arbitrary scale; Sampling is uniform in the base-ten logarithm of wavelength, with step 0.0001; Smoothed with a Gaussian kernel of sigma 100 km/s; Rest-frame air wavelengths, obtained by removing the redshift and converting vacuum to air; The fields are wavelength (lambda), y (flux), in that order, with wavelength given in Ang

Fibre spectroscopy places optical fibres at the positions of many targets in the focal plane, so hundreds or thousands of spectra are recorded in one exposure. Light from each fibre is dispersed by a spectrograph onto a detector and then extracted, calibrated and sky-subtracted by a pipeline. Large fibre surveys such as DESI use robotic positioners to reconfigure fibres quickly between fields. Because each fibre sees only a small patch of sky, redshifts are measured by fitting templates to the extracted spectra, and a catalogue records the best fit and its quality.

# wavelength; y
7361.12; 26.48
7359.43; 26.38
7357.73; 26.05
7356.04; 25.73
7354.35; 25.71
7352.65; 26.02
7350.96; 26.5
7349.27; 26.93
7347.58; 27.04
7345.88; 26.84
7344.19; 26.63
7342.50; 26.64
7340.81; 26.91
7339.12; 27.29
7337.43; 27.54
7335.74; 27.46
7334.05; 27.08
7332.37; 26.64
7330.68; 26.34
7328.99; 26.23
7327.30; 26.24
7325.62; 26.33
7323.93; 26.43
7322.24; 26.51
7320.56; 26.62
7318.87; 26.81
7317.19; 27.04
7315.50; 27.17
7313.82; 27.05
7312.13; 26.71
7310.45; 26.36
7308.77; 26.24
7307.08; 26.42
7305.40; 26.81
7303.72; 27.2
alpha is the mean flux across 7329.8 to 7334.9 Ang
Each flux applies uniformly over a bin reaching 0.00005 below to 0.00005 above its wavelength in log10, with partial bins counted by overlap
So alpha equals 26.7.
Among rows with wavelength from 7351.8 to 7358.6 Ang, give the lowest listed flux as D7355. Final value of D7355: 25.71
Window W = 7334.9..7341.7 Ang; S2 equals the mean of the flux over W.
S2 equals 27.3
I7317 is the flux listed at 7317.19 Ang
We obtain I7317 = 27.04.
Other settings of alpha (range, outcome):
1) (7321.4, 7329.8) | 26.3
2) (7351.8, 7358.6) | 25.9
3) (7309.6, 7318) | 26.9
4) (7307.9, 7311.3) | 26.3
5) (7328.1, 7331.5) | 26.2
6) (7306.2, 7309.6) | 26.3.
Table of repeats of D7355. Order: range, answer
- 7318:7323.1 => 26.51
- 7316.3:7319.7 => 26.81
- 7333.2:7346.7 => 26.63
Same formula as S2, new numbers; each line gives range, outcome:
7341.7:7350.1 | 26.8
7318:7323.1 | 26.7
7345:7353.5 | 26.7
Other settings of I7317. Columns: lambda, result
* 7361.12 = 26.48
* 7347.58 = 27.04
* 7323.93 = 26.43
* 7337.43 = 27.54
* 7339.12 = 27.29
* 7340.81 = 26.91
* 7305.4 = 26.81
